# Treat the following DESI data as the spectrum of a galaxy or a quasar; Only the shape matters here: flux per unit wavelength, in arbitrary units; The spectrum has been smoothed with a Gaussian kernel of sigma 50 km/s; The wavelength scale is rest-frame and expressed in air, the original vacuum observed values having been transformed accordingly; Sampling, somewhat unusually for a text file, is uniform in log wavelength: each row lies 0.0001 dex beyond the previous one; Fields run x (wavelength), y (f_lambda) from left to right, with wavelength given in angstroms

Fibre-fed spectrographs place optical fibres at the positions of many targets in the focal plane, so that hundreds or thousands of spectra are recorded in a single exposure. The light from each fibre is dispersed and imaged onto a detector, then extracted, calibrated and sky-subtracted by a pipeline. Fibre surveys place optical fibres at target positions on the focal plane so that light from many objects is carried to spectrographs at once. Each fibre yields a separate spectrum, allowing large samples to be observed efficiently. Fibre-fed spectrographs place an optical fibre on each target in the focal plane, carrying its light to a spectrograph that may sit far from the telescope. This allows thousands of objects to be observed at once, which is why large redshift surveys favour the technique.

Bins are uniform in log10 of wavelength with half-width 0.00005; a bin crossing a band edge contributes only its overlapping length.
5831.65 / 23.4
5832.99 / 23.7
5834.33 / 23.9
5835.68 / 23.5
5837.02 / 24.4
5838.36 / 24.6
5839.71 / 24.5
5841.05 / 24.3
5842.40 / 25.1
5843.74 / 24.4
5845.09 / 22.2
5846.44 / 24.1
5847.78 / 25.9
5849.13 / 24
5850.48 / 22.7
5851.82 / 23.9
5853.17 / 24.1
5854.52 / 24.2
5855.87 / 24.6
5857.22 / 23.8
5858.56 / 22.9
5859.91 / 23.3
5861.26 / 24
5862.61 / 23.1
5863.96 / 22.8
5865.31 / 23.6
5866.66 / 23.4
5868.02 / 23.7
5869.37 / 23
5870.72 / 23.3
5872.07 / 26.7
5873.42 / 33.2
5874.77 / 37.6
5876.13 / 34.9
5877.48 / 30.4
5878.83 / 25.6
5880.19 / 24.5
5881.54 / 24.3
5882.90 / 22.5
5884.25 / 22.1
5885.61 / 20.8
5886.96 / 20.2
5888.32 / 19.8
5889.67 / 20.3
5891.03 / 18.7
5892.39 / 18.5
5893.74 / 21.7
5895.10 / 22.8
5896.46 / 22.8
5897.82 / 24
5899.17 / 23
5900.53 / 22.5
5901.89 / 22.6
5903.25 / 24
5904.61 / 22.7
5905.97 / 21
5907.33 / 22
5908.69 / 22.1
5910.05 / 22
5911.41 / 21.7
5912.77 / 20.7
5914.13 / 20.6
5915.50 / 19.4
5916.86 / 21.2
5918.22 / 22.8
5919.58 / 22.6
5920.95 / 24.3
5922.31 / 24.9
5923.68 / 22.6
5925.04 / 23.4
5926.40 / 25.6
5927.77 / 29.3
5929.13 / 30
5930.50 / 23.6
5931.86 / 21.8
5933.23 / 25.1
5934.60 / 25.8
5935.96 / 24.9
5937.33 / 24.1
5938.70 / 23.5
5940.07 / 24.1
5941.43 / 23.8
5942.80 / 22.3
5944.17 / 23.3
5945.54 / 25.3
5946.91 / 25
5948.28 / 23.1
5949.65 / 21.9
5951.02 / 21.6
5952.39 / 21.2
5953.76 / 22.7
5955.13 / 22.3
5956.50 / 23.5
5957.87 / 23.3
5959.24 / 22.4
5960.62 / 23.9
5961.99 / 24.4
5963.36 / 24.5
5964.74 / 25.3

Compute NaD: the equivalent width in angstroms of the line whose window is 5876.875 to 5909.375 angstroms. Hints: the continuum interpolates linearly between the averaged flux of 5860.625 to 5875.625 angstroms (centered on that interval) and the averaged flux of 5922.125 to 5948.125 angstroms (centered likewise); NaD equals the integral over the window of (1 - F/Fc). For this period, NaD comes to 3.9 angstroms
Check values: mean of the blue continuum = 26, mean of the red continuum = 24.6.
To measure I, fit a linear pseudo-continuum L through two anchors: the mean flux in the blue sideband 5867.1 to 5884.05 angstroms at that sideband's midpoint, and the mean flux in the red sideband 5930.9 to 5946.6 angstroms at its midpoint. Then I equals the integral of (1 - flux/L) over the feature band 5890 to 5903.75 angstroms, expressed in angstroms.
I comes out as 2.2 angstroms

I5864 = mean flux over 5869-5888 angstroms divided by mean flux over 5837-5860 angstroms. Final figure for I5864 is 1.09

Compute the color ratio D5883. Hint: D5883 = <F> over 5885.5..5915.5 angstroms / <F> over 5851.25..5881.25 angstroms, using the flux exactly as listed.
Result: 0.84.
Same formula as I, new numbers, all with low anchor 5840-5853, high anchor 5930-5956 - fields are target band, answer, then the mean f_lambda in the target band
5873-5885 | -2.2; 28.2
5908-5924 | 1.1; 22.1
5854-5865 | 0.2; 23.6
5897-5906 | 0.3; 23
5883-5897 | 1.7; 20.8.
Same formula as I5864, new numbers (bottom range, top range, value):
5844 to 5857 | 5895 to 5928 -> 0.95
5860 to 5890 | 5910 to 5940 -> 0.95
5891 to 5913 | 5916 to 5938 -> 1.11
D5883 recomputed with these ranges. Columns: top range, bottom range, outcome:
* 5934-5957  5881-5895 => 1.12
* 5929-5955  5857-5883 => 0.91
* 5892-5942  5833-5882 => 0.92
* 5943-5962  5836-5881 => 0.91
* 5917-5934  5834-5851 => 1.02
